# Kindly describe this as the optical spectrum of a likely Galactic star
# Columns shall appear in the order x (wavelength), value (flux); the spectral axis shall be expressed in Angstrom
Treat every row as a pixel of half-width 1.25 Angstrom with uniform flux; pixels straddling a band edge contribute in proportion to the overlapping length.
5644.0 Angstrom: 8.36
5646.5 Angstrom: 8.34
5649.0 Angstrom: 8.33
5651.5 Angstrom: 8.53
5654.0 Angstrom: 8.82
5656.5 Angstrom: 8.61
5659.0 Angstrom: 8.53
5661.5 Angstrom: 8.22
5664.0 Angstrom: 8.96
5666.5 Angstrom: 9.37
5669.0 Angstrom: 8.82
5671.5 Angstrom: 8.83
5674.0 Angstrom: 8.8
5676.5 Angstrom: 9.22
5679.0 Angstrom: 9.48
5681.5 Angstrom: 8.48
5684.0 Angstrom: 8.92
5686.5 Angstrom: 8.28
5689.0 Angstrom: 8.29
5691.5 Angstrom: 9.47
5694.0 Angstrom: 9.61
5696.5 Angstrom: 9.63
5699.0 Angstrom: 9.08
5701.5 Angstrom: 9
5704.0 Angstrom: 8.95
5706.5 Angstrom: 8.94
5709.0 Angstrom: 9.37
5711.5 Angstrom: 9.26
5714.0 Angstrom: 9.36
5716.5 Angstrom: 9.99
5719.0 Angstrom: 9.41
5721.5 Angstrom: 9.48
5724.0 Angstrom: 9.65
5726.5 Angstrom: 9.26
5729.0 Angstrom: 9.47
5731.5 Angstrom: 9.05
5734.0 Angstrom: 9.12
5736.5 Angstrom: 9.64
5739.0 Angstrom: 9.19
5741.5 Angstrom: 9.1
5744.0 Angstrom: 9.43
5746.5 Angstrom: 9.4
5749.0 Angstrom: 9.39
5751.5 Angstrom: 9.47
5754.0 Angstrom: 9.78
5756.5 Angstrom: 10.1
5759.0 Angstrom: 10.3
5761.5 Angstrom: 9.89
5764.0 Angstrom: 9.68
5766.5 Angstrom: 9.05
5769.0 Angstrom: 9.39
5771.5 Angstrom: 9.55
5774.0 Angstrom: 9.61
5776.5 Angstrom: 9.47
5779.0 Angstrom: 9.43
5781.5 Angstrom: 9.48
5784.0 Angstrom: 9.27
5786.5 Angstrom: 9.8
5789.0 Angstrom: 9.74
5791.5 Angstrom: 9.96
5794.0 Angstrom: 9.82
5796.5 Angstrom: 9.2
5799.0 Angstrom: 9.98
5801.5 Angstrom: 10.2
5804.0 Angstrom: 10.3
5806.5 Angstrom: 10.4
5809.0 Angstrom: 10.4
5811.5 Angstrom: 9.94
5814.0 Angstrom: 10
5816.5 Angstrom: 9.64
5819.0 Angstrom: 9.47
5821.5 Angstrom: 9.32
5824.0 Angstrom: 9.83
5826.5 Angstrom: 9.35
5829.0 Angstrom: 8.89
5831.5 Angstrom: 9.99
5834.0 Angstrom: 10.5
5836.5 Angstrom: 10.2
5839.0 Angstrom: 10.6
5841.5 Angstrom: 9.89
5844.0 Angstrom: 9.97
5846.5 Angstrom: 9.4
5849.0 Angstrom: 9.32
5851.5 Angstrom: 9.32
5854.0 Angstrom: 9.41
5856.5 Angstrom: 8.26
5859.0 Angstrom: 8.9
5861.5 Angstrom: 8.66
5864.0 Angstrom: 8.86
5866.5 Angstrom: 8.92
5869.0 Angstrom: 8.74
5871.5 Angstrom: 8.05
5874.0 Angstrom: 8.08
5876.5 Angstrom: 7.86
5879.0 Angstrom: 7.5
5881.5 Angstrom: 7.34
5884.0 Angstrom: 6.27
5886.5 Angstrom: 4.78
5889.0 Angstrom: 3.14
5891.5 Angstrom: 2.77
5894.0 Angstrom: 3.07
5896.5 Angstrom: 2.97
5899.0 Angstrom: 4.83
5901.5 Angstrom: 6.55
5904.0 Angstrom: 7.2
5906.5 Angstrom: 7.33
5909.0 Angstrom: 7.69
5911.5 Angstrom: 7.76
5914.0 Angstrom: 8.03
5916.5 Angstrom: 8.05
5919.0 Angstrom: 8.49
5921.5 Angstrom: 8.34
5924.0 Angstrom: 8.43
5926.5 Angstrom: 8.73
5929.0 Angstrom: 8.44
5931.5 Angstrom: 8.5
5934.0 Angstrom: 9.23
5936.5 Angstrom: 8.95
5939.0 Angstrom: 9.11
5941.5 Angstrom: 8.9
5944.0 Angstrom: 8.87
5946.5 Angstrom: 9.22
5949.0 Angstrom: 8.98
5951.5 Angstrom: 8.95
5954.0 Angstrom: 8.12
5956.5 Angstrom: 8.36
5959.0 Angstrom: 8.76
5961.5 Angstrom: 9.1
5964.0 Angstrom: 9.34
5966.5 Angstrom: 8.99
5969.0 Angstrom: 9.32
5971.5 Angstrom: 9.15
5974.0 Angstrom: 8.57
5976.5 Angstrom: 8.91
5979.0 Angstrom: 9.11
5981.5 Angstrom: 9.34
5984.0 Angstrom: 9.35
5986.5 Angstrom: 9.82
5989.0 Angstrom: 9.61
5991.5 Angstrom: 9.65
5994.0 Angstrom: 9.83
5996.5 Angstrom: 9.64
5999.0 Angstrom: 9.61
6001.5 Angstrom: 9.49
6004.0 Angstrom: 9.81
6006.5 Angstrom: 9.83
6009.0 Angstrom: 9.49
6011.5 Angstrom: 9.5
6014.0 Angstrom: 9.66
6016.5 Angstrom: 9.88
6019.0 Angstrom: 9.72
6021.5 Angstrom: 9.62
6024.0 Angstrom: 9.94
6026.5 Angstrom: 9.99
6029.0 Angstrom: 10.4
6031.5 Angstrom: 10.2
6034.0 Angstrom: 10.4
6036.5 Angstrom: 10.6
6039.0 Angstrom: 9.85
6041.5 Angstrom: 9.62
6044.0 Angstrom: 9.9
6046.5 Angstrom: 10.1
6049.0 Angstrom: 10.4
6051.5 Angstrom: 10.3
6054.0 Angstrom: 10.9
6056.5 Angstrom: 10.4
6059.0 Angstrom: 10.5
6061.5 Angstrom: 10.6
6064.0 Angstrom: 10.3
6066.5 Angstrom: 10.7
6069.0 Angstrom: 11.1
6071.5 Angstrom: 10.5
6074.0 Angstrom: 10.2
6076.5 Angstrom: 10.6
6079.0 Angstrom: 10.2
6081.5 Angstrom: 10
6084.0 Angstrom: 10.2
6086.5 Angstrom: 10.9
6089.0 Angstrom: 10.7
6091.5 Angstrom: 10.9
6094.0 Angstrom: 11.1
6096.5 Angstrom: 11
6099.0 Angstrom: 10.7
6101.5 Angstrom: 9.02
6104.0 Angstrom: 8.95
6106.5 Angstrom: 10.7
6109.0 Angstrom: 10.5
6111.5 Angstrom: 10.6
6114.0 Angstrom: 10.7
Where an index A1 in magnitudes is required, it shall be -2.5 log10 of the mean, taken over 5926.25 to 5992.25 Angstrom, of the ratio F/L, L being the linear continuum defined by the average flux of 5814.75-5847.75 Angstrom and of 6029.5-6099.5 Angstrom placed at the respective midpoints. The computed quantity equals 0.13 mag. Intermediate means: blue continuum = 9.78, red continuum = 10.5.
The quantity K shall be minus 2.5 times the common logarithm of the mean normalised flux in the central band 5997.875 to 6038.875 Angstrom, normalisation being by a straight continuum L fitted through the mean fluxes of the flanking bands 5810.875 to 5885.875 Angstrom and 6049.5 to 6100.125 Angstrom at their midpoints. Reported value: 0.035 mag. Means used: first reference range 9.04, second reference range 10.6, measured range 9.88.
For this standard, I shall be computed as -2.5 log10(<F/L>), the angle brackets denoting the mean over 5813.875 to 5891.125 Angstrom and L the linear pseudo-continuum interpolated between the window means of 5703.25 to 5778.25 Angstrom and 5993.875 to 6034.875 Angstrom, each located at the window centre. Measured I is 0.11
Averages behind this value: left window 9.46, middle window 8.64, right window 9.82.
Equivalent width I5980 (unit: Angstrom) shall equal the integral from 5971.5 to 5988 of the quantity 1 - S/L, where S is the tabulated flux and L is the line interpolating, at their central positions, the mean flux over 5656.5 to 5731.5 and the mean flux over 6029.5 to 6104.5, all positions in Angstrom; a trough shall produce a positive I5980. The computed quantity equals 1.5 Angstrom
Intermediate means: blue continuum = 9.1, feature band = 9.19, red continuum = 10.4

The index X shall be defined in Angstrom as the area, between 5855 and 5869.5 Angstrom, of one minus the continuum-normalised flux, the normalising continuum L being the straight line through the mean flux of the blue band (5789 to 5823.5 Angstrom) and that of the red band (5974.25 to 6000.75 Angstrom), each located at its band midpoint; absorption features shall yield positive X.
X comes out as 1.5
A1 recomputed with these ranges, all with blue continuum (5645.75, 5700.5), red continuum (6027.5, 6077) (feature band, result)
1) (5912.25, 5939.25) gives 0.157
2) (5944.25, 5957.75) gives 0.143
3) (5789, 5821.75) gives -0.059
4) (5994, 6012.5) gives 0.059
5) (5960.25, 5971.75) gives 0.096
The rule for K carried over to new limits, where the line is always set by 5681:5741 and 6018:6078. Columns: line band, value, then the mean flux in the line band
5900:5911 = 0.34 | 7.18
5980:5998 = 0.06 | 9.6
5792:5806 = -0.05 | 9.93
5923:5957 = 0.13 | 8.78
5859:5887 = 0.23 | 7.86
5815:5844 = -0.02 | 9.8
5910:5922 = 0.21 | 8.11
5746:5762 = -0.05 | 9.77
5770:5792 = -0.02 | 9.58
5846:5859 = 0.06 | 9.1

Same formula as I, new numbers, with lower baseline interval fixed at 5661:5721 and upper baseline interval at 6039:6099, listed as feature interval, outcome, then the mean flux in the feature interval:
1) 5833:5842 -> -0.08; 10.3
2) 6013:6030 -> 0.04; 9.88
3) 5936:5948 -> 0.11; 9.01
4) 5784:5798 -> -0.02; 9.67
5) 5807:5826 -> -0.03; 9.81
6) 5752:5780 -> -0.03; 9.66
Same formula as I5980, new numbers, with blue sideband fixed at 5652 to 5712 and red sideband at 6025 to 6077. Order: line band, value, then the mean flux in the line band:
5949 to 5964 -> 1.9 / 8.74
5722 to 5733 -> -0.3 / 9.36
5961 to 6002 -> 3.0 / 9.34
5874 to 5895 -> 9.0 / 5.53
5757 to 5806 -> -2.0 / 9.71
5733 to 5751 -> -0.3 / 9.33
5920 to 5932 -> 1.7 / 8.49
